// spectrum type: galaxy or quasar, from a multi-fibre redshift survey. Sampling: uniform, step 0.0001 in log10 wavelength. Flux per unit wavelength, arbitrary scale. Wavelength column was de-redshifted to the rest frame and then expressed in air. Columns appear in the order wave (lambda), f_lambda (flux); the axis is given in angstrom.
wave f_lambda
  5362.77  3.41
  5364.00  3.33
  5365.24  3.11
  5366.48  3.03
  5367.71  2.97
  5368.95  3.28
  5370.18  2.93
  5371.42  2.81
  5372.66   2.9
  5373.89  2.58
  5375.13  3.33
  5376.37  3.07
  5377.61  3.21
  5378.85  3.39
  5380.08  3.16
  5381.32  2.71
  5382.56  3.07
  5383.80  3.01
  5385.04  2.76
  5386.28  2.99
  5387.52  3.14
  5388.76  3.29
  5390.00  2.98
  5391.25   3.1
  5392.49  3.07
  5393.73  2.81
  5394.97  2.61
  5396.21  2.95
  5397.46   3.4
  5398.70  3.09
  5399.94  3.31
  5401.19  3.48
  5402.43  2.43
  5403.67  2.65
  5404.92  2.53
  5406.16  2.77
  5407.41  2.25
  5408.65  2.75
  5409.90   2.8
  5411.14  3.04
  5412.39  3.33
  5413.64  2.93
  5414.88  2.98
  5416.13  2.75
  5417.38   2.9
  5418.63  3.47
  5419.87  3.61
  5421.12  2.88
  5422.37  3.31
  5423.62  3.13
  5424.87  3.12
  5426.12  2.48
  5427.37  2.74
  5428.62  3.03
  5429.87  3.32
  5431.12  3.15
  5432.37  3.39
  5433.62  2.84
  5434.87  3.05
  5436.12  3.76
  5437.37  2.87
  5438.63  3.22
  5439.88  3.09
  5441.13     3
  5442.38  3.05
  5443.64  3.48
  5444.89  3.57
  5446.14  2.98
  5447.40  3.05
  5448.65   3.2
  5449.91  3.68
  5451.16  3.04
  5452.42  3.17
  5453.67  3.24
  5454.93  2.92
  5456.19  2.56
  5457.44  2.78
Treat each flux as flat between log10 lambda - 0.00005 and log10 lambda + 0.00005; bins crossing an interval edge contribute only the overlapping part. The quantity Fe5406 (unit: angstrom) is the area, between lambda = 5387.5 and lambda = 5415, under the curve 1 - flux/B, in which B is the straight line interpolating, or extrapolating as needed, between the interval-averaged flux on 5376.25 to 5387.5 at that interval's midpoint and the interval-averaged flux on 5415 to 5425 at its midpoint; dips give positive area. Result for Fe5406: 1.4 angstrom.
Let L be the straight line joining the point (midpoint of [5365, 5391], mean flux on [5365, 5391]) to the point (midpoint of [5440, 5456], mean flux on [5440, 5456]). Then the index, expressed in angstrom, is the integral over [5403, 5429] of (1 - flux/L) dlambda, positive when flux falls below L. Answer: 1.57 angstrom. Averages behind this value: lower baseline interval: 3.03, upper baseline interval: 3.18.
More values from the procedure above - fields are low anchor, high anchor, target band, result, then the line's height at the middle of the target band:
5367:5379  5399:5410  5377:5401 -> -1.3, 2.91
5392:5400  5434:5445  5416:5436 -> 0.3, 3.15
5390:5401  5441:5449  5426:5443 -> 0.4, 3.17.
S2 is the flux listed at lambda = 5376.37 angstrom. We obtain 3.07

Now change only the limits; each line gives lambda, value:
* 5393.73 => 2.81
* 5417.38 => 2.9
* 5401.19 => 3.48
